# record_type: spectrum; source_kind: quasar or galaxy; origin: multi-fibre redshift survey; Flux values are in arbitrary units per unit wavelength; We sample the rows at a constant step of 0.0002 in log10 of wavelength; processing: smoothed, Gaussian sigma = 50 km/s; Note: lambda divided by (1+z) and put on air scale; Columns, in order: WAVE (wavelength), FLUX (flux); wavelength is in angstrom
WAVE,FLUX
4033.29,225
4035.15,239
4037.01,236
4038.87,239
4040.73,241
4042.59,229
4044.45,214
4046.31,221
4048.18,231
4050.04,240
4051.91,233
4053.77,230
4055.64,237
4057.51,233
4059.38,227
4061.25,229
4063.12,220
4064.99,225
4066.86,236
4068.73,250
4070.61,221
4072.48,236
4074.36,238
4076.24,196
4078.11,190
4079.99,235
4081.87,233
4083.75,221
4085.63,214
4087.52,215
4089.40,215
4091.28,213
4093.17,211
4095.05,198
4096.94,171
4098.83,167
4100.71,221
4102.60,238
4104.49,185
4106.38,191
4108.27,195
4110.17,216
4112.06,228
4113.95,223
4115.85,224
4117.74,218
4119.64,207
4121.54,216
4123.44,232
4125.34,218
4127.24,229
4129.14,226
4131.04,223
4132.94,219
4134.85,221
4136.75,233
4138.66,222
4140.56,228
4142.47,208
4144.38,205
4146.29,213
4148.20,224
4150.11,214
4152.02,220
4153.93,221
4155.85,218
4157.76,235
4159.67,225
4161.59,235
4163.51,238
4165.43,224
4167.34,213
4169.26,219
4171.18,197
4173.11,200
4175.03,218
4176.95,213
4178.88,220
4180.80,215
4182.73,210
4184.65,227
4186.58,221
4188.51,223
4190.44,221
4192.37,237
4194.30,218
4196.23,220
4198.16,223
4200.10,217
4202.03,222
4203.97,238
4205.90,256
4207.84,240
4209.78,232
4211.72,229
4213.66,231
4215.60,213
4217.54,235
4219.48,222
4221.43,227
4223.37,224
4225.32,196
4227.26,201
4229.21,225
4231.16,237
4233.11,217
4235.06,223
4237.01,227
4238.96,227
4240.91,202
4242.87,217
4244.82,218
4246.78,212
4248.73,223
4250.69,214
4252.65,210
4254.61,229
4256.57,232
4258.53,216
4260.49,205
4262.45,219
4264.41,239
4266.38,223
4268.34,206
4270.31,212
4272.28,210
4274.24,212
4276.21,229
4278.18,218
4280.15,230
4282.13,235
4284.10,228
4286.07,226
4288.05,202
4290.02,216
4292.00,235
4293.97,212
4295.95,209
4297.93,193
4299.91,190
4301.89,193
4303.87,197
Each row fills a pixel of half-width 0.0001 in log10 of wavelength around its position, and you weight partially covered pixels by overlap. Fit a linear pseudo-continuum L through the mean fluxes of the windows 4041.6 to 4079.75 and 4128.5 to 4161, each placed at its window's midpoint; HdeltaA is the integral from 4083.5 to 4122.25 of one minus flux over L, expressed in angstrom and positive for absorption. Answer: 2.65 angstrom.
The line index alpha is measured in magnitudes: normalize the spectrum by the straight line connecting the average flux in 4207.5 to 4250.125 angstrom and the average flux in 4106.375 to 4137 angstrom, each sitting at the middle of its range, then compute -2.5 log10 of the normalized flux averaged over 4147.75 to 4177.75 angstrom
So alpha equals 0.00 mag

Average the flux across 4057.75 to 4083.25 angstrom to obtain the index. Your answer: 226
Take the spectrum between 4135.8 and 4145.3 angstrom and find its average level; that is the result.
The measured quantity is 219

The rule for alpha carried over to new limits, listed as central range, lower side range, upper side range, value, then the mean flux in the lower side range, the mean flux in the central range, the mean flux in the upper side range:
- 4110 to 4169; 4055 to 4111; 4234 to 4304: -0.03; 216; 222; 217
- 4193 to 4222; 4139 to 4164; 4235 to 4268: -0.04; 222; 228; 219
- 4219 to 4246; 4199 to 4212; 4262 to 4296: 0.05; 233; 219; 220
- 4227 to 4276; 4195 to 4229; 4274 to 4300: 0.01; 225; 219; 218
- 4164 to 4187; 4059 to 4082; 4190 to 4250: 0.04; 226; 215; 224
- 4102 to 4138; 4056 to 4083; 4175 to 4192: 0.03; 227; 218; 219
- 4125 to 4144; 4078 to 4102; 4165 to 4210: -0.04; 209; 222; 222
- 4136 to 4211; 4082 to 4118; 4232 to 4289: -0.04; 209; 222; 219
